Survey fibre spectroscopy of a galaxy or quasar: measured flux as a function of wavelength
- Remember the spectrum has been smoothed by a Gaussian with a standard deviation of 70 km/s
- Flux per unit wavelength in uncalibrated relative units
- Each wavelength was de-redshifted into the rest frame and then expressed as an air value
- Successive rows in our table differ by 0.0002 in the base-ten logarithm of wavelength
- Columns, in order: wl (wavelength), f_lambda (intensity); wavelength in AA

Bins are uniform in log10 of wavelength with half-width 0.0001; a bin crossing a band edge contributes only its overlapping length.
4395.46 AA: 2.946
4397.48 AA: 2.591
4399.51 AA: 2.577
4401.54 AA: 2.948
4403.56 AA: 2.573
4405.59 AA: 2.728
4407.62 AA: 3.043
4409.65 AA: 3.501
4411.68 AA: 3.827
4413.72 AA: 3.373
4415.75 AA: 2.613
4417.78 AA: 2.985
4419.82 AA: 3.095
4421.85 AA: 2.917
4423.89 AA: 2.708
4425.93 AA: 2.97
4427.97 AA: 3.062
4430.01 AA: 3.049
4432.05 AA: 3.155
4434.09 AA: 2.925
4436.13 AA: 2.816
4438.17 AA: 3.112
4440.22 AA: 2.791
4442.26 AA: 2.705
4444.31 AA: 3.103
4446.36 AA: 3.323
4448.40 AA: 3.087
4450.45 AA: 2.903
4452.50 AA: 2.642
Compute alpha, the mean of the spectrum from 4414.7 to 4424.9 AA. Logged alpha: 2.87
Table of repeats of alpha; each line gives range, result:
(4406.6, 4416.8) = 3.27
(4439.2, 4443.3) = 2.75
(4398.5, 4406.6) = 2.71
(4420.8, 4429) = 2.91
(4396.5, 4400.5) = 2.58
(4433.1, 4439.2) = 2.95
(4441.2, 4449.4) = 3.06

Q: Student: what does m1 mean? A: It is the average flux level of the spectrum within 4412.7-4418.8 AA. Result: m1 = 2.99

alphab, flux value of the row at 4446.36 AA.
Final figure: 3.323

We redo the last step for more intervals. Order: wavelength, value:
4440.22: 2.791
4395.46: 2.946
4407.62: 3.043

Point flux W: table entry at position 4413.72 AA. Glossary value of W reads 3.373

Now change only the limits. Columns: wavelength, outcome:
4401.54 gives 2.948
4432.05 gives 3.155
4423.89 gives 2.708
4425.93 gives 2.97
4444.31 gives 3.103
